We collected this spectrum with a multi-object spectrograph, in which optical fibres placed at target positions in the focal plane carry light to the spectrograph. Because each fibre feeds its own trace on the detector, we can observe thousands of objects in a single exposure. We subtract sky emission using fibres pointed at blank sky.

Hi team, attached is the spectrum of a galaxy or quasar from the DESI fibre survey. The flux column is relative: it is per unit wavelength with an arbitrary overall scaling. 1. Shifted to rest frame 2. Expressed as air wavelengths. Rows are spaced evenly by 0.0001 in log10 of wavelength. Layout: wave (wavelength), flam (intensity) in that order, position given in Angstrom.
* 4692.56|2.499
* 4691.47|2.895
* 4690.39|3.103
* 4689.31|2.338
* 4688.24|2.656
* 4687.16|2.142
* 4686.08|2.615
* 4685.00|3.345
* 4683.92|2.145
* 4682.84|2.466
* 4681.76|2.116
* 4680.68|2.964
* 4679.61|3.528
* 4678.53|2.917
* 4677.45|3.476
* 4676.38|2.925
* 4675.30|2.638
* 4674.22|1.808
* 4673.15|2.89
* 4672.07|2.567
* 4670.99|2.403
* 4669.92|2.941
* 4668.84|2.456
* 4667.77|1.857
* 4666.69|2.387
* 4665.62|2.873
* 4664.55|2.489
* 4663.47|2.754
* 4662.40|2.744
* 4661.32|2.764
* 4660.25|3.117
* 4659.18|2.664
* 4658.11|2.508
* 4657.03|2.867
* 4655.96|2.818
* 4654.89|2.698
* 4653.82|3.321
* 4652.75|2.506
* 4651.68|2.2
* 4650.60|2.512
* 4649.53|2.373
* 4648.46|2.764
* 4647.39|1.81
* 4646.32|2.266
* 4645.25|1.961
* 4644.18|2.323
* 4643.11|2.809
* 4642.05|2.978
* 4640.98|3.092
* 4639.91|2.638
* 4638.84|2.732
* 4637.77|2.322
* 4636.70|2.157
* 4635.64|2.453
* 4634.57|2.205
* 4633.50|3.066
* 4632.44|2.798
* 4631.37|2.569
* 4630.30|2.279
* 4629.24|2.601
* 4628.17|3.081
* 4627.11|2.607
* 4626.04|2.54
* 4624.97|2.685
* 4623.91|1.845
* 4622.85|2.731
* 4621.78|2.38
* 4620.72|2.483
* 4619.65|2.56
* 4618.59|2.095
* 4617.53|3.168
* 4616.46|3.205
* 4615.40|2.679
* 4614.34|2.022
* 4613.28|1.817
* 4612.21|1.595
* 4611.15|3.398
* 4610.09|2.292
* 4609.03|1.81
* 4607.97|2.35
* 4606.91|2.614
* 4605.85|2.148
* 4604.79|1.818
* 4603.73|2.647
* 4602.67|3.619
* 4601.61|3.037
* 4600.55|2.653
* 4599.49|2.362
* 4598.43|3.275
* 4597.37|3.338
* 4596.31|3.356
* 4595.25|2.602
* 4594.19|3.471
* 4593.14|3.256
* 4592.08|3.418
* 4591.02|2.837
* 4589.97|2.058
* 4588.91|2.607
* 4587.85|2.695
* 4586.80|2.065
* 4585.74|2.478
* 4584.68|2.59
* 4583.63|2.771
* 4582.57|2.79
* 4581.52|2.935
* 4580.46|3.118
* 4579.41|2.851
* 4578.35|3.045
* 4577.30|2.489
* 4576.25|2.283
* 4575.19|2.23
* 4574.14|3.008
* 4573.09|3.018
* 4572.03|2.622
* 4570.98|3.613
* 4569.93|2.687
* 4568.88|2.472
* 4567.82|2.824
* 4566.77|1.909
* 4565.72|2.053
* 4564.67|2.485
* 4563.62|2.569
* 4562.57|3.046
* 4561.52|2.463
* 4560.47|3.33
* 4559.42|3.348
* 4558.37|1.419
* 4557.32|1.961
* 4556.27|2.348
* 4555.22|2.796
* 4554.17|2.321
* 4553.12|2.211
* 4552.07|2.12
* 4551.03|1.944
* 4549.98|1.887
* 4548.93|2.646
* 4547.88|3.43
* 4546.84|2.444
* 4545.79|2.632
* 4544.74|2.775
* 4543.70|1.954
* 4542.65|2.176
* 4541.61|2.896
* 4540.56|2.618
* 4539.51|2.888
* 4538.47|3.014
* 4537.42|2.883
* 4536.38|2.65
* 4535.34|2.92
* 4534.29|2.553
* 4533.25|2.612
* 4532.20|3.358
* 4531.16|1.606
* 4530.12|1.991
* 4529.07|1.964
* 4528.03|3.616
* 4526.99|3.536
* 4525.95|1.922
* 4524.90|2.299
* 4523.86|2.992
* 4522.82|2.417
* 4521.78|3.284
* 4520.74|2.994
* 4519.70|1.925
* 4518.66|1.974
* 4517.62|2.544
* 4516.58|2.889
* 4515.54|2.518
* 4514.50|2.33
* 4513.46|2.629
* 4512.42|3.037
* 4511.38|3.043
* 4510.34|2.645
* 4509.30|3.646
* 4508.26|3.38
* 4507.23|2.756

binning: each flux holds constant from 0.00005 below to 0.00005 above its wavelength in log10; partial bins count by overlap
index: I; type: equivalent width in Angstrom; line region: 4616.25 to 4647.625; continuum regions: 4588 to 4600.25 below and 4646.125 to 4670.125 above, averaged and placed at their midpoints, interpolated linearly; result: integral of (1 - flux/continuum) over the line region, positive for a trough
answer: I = 2.19 Angstrom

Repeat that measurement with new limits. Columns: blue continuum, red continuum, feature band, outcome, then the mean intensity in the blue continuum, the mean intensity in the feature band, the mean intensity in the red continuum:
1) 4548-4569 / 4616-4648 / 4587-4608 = -2.7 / 2.43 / 2.81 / 2.55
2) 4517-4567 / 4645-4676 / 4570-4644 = -3.2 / 2.54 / 2.66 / 2.56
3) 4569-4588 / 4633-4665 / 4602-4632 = 1.9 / 2.73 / 2.49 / 2.6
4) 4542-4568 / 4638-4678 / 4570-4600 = -4.0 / 2.44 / 2.83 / 2.62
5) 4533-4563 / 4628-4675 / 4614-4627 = 0.1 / 2.56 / 2.54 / 2.57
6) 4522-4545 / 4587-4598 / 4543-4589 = 3.7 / 2.63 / 2.57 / 2.94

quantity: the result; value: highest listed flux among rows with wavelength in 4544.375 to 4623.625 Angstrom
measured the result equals 3.619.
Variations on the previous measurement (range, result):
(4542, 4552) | 3.43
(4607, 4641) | 3.398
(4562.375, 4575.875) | 3.613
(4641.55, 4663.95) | 3.321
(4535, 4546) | 3.014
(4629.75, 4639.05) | 3.066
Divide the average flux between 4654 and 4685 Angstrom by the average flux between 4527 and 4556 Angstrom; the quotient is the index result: 1.05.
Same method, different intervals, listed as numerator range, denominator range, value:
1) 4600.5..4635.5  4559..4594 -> 0.92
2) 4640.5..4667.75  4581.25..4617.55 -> 0.98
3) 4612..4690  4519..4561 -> 1.01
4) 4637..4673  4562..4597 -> 0.95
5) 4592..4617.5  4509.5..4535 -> 1.03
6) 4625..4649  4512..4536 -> 0.98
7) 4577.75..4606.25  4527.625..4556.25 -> 1.10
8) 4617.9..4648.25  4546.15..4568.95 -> 1.02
